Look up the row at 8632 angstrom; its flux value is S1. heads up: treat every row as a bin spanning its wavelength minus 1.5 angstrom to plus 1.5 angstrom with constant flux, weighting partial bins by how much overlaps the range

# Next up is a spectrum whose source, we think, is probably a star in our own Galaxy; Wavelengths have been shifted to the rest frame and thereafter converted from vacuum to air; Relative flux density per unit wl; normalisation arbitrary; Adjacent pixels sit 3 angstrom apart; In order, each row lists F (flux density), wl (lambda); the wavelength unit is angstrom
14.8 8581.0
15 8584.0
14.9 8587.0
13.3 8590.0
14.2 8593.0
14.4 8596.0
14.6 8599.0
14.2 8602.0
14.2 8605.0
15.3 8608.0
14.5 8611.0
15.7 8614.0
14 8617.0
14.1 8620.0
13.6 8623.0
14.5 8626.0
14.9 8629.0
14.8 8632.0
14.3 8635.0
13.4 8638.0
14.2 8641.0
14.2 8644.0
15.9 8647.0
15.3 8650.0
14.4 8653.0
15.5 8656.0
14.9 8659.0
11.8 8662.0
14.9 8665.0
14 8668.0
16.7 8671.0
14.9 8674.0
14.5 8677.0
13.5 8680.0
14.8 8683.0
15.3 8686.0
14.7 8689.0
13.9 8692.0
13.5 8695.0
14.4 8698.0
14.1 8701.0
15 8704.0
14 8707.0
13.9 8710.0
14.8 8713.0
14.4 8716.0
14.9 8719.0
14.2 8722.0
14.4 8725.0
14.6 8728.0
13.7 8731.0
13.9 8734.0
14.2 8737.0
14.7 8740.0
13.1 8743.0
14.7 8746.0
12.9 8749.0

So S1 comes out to 14.8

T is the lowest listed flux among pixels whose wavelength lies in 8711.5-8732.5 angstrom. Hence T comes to 13.7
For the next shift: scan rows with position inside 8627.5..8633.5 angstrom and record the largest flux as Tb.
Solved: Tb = 14.9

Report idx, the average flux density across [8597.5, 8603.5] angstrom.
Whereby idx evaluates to 14.4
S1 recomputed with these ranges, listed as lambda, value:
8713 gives 14.8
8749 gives 12.9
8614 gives 15.7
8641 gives 14.2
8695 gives 13.5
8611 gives 14.5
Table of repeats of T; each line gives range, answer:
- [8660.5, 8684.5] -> 11.8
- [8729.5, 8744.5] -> 13.1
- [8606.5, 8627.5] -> 13.6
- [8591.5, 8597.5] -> 14.2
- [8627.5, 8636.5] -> 14.3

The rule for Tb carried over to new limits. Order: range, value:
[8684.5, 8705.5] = 15.3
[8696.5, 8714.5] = 15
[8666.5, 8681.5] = 16.7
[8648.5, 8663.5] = 15.5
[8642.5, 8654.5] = 15.9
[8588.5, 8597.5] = 14.4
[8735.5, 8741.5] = 14.7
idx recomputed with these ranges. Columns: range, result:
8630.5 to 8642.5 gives 14.2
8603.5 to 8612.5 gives 14.7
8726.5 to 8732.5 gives 14.1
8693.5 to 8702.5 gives 14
